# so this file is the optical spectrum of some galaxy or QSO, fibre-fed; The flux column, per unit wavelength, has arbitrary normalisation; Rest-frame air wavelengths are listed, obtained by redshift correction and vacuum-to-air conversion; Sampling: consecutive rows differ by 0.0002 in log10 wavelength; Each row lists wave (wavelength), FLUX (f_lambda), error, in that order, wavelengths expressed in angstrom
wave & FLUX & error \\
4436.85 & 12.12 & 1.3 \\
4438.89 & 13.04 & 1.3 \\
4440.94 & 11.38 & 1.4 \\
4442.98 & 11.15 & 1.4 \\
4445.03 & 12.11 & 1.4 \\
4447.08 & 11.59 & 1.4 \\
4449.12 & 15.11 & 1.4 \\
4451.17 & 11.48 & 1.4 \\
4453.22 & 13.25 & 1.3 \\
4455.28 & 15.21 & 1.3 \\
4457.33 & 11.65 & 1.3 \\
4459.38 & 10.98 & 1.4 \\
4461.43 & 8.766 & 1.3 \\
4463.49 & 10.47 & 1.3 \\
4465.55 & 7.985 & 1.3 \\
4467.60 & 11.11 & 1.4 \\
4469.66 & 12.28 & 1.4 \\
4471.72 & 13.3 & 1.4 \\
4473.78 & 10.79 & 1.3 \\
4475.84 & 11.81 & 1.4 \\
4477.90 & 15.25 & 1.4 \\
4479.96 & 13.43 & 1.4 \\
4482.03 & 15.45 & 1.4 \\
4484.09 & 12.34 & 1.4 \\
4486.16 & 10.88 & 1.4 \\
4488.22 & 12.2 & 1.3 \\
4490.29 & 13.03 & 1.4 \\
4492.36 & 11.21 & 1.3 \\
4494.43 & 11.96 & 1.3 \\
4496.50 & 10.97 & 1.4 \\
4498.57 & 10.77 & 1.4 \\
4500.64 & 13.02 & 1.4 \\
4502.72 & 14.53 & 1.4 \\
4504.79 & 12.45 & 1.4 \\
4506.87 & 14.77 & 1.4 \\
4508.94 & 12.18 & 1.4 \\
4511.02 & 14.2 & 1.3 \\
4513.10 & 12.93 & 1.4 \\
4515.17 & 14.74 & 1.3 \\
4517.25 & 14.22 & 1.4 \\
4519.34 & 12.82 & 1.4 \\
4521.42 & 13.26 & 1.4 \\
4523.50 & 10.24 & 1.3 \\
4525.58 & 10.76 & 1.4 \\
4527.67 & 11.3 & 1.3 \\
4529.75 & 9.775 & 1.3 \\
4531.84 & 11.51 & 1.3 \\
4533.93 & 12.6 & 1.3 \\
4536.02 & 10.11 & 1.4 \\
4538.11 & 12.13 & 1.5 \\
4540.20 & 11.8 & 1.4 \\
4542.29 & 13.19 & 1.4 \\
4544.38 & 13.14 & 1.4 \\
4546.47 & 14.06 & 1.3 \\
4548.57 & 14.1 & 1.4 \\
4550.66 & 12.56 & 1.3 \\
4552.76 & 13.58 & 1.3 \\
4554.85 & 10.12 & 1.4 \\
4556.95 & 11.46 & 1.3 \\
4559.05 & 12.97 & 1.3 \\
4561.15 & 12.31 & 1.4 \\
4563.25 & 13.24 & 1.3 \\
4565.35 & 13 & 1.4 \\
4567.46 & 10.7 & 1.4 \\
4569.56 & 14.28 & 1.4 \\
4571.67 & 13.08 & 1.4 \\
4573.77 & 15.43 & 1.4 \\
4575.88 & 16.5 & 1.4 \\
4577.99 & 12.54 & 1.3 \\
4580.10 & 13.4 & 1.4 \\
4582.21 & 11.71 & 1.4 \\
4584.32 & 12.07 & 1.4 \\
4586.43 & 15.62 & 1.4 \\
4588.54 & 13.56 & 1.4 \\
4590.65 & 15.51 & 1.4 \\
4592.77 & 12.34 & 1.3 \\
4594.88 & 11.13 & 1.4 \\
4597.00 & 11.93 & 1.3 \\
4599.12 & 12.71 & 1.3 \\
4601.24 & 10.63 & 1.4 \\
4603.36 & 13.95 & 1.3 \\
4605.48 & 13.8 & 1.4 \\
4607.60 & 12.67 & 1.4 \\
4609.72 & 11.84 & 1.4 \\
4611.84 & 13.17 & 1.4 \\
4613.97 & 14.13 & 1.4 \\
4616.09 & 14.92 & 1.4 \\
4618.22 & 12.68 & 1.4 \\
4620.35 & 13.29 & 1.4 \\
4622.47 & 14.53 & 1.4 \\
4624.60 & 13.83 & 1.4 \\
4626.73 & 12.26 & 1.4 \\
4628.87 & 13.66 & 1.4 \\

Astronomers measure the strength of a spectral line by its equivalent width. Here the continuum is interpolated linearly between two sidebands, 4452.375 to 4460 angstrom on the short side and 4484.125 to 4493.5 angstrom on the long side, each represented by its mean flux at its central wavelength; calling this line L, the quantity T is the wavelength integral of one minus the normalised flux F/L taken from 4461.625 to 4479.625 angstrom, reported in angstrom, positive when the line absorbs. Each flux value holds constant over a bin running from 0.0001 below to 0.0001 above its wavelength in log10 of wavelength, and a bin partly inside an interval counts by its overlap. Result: 1.2 angstrom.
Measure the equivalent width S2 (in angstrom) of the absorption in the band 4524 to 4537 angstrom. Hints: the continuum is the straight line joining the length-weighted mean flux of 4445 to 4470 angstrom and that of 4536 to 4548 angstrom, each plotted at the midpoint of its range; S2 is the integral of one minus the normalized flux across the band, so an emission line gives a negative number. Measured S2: 1.6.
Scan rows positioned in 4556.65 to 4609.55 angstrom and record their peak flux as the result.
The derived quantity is 16.5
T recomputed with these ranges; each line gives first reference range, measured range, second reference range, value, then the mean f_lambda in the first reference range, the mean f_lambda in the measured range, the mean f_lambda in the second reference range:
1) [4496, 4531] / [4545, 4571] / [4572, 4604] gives 0.5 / 12.5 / 12.7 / 13.3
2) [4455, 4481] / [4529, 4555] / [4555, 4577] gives 1.0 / 11.7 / 12.3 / 13.2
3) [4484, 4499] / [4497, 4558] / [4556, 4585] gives -1.0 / 11.7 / 12.5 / 13.1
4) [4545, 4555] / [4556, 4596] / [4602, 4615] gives -0.1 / 13.2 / 13.2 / 13.2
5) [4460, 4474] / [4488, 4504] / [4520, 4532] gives -1.9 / 10.7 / 12.2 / 11.2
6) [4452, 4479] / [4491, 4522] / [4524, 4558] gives -2.7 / 11.8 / 12.9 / 12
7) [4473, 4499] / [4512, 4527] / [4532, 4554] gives -0.2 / 12.4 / 12.7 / 12.7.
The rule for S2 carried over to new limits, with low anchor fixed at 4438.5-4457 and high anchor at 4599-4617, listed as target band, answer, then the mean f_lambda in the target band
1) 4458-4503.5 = 2.9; 11.9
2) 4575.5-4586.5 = -0.2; 13.3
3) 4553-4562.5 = 0.8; 11.9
